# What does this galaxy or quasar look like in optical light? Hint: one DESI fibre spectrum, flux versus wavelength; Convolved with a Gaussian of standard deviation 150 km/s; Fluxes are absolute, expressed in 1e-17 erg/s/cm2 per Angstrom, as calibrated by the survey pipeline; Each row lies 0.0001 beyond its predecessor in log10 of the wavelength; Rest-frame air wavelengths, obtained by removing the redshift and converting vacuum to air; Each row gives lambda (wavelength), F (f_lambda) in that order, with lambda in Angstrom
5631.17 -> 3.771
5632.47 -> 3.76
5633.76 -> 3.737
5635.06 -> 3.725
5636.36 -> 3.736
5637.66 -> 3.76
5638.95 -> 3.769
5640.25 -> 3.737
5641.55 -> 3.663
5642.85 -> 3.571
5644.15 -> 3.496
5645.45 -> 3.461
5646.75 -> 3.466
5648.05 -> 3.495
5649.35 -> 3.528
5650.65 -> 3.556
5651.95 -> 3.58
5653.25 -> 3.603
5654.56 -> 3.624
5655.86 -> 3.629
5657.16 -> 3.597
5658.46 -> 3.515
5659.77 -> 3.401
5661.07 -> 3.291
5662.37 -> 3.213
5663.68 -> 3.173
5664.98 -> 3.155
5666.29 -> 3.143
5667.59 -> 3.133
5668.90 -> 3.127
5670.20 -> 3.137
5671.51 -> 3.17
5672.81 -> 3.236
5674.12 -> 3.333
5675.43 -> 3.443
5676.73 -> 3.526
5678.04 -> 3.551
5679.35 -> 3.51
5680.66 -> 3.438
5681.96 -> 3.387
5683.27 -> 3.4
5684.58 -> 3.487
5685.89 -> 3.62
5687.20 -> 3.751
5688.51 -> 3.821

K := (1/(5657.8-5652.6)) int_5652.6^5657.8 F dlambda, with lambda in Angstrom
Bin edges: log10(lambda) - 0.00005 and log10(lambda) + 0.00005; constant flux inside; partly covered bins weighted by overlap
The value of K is 3.61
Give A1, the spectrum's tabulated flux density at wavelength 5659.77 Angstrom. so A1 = 3.401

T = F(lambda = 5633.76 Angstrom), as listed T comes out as 3.737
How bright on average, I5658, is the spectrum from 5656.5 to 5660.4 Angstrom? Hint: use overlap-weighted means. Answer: 3.5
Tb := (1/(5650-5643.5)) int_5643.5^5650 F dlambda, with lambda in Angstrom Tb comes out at 3.49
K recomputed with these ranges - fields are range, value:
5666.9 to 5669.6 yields 3.14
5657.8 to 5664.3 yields 3.32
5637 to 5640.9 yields 3.76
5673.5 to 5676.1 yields 3.39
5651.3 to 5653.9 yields 3.59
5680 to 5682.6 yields 3.42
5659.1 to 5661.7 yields 3.34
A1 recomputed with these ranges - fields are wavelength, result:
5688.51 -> 3.821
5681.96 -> 3.387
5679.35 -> 3.51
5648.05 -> 3.495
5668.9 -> 3.127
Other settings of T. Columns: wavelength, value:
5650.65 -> 3.556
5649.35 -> 3.528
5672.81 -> 3.236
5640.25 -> 3.737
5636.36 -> 3.736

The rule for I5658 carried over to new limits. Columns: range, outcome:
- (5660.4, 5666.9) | 3.2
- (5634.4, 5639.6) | 3.75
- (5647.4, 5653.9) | 3.55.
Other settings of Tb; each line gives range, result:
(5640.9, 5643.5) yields 3.61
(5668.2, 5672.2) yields 3.15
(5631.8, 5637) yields 3.74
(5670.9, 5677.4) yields 3.34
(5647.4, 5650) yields 3.51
